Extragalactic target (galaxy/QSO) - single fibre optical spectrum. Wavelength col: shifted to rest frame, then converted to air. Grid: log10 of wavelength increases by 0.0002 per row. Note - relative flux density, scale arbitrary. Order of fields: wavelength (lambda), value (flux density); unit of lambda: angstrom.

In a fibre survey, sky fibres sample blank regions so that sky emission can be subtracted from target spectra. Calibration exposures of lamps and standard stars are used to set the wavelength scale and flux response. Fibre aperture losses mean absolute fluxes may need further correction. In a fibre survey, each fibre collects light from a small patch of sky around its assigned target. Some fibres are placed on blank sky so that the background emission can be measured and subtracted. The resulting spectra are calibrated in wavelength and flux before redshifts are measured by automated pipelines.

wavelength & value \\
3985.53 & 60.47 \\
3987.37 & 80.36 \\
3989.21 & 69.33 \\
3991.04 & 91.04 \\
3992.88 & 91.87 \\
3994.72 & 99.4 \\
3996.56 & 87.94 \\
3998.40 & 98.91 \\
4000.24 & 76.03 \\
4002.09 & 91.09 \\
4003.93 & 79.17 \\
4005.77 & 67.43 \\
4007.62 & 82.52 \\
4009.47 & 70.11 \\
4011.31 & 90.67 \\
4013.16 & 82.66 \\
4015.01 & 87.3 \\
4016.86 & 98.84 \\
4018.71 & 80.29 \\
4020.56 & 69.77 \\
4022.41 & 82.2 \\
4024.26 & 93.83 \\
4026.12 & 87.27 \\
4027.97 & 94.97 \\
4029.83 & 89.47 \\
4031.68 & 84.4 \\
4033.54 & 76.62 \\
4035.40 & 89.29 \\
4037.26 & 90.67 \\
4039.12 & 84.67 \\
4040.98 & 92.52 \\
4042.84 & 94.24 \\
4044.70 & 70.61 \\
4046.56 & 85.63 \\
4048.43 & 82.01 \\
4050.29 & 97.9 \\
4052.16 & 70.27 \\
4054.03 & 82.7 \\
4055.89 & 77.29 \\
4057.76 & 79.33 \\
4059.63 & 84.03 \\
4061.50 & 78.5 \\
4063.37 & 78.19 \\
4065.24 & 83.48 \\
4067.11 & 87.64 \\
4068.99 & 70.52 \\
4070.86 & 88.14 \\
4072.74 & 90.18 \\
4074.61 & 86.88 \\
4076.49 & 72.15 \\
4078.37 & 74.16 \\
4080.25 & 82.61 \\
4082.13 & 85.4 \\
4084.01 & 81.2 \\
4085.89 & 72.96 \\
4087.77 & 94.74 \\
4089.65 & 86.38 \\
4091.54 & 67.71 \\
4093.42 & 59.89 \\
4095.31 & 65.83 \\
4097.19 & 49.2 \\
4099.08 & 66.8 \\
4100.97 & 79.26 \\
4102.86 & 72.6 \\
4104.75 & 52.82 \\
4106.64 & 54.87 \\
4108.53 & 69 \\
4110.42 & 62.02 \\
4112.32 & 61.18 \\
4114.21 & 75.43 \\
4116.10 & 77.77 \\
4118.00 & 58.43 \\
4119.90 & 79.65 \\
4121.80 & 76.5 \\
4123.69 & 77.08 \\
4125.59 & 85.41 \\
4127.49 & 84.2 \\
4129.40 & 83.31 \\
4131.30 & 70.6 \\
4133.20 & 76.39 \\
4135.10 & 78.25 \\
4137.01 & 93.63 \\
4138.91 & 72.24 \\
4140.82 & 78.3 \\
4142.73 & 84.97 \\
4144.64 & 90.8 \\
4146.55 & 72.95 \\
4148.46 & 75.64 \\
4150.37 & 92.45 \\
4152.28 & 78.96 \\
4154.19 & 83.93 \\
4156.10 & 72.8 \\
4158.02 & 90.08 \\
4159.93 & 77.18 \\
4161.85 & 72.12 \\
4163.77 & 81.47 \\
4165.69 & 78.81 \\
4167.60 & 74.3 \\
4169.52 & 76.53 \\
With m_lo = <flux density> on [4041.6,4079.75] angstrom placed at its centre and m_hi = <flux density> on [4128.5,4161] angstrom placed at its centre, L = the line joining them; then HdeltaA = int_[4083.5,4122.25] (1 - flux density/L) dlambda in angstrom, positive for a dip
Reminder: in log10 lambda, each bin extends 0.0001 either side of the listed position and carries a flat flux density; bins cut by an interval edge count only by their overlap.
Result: 5.6 angstrom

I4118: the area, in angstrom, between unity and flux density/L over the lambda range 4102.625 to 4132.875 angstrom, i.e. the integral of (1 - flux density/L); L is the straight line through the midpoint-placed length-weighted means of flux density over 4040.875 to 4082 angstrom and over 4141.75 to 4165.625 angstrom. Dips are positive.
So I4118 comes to 3.7 angstrom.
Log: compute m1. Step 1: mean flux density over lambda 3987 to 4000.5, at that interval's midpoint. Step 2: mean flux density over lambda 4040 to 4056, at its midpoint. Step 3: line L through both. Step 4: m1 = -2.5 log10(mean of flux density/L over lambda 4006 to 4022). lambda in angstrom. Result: 0.05 mag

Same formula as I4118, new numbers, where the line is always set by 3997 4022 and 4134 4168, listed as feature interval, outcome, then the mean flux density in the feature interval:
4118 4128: 0.3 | 78.3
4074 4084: 0.2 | 80.1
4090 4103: 2.4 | 66.4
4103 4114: 2.6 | 62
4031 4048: -0.6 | 85.3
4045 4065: 0.2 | 81.3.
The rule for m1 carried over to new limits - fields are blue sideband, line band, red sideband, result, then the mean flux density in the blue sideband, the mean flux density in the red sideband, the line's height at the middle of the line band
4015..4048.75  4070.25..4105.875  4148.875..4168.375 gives 0.12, 86.1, 80.2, 83.5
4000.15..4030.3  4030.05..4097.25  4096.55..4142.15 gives -0.03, 83.9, 72.6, 78.6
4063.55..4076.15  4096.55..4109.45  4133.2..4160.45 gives 0.28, 83.5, 81.5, 82.6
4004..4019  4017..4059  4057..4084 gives -0.03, 82.4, 81.5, 82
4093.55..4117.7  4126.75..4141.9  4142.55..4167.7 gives -0.08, 65.2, 80.5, 74.1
